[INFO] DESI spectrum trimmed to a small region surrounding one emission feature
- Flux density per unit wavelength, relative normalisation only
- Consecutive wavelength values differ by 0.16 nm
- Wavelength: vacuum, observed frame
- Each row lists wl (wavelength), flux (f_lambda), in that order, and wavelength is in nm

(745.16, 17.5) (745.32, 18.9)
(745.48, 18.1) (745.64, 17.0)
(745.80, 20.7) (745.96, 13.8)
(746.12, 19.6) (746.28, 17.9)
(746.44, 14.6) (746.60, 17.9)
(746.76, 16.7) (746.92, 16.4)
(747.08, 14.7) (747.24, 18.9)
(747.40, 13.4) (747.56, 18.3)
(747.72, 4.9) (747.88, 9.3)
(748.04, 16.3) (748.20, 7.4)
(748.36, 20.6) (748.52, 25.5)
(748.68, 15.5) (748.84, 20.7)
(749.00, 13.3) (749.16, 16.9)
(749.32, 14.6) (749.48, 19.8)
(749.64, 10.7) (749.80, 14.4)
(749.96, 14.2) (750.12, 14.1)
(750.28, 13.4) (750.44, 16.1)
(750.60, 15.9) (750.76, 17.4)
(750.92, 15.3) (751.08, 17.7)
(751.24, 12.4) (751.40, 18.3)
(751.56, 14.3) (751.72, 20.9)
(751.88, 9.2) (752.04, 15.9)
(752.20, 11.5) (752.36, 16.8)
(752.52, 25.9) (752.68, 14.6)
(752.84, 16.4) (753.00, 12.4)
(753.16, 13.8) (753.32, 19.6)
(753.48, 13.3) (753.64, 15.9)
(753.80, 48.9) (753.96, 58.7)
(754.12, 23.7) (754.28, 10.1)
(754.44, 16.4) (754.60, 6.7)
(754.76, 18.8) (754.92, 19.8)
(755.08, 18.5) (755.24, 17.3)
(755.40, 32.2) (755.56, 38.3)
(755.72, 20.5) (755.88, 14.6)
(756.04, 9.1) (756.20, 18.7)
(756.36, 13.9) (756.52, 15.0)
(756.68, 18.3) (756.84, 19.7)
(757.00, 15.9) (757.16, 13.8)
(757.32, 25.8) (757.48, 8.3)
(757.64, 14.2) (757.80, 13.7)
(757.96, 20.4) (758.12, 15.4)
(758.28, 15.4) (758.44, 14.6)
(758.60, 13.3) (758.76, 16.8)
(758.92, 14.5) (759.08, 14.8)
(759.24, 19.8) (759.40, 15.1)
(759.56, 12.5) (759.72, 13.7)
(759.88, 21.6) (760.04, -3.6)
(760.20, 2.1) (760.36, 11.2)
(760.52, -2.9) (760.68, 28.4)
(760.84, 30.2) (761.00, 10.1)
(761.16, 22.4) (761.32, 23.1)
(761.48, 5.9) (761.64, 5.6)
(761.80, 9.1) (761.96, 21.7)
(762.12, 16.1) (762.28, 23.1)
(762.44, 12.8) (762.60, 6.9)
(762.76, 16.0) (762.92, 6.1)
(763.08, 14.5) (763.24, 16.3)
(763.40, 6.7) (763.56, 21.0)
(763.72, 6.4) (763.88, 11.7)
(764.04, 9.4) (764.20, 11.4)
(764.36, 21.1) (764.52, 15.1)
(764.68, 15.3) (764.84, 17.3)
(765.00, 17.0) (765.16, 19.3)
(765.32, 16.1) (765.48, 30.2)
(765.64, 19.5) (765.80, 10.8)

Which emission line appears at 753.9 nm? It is [S II]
